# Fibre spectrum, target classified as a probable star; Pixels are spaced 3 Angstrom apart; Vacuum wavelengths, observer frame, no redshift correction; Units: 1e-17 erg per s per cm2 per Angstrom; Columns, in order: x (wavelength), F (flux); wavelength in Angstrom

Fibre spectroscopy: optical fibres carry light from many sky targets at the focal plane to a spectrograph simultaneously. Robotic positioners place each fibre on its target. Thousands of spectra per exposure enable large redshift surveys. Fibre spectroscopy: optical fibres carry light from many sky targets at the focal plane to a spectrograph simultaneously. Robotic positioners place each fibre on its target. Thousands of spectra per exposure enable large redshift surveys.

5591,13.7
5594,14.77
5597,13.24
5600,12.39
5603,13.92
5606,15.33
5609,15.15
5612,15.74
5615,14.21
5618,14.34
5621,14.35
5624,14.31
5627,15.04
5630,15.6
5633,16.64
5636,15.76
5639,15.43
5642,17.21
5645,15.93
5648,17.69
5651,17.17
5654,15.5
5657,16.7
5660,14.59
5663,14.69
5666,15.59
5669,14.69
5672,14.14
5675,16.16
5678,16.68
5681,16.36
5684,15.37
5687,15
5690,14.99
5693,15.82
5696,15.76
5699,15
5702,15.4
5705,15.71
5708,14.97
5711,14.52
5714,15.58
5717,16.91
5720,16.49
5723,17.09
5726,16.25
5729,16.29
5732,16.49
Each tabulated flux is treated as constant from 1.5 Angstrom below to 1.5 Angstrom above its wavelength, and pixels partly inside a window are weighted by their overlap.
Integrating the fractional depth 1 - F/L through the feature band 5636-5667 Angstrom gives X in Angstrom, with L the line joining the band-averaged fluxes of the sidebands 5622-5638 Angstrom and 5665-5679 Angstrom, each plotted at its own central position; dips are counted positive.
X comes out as -1.26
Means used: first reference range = 15.4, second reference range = 15.4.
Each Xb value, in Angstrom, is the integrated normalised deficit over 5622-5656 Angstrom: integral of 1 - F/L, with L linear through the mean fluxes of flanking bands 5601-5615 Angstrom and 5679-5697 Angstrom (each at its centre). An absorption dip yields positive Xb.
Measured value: -2.0 Angstrom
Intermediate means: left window 14.9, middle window 16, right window 15.6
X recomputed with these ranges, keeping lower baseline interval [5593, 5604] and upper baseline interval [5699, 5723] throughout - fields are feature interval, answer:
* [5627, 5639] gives -1.4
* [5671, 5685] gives -0.7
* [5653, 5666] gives -0.6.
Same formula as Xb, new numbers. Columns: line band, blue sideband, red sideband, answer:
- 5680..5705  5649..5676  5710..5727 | 0.6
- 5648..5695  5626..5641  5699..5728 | 0.5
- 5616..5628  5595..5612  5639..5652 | 0.7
